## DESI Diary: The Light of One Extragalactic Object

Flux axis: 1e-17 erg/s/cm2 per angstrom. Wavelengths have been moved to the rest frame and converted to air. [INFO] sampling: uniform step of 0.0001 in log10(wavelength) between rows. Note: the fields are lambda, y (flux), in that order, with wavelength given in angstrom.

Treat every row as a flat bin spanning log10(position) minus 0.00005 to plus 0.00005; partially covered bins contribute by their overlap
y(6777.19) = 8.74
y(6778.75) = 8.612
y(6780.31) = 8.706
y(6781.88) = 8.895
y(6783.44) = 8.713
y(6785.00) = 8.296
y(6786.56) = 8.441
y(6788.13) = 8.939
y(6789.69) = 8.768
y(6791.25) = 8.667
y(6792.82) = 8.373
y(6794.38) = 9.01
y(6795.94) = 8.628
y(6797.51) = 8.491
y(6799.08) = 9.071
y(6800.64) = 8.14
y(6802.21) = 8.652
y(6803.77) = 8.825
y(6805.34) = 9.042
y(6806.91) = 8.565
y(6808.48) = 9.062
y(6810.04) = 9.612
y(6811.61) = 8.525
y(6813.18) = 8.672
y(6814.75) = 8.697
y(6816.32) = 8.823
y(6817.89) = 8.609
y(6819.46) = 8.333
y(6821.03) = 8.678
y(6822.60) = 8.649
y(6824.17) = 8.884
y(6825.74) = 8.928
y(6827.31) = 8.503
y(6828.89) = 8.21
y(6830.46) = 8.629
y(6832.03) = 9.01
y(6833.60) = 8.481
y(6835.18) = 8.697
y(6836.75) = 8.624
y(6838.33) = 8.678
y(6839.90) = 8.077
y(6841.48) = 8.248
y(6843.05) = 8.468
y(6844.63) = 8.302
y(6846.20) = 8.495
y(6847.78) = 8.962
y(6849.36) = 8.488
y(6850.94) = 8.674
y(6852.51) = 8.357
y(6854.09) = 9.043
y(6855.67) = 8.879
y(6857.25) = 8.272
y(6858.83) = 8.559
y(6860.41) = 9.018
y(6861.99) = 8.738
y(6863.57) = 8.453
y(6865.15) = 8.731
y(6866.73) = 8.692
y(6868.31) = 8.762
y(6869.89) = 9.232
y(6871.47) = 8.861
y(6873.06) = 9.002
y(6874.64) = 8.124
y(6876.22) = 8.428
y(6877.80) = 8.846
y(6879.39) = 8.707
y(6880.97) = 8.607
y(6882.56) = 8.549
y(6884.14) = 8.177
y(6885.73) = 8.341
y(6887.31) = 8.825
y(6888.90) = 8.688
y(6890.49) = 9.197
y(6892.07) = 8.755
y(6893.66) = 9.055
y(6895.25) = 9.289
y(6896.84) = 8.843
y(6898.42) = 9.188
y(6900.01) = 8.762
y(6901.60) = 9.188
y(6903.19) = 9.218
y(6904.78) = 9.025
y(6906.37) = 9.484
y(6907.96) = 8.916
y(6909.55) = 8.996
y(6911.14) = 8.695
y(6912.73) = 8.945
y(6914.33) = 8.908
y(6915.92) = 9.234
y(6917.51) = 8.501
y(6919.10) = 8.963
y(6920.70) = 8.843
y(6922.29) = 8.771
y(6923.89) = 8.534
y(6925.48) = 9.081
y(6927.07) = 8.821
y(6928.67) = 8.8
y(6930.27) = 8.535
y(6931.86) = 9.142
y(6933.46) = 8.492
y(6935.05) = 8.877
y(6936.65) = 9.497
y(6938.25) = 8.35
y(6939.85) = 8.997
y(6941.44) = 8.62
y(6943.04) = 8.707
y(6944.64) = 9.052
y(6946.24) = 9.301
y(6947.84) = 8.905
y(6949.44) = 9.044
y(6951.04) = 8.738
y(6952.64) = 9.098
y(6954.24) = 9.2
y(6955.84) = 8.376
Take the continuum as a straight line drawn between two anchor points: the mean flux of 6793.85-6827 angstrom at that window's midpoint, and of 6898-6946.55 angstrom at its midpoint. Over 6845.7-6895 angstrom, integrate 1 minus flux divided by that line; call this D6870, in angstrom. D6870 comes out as 0.76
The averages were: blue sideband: 8.75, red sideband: 8.91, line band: 8.7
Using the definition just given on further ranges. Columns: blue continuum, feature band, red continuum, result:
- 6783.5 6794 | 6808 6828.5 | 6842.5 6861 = -0.33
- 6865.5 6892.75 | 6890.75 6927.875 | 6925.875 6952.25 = -0.74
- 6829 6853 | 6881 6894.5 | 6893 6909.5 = 0.41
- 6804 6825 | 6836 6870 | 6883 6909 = 0.92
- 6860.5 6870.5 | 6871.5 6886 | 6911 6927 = 0.40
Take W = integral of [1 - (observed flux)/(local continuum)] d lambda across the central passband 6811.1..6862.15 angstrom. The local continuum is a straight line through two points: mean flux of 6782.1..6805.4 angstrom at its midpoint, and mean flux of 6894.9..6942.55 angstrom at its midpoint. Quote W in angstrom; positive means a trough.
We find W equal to 0.8 angstrom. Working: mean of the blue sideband 8.67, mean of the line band 8.61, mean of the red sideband 8.91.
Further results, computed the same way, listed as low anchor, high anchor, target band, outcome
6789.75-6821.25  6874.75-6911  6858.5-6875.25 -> 0.11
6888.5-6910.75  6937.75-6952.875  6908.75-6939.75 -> 0.39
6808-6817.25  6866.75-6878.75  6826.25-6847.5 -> 0.78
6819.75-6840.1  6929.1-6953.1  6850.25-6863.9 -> 0.03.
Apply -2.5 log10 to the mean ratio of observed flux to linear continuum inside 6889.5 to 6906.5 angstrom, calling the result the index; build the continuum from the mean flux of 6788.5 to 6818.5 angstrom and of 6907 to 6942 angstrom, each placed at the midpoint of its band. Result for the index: -0.03 mag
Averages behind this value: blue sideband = 8.75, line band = 9.07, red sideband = 8.85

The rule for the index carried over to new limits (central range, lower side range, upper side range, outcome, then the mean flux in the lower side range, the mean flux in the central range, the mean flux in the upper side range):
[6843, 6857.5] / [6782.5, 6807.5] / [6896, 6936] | 0.02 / 8.67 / 8.61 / 8.91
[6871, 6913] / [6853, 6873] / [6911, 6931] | -0.01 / 8.77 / 8.84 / 8.82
